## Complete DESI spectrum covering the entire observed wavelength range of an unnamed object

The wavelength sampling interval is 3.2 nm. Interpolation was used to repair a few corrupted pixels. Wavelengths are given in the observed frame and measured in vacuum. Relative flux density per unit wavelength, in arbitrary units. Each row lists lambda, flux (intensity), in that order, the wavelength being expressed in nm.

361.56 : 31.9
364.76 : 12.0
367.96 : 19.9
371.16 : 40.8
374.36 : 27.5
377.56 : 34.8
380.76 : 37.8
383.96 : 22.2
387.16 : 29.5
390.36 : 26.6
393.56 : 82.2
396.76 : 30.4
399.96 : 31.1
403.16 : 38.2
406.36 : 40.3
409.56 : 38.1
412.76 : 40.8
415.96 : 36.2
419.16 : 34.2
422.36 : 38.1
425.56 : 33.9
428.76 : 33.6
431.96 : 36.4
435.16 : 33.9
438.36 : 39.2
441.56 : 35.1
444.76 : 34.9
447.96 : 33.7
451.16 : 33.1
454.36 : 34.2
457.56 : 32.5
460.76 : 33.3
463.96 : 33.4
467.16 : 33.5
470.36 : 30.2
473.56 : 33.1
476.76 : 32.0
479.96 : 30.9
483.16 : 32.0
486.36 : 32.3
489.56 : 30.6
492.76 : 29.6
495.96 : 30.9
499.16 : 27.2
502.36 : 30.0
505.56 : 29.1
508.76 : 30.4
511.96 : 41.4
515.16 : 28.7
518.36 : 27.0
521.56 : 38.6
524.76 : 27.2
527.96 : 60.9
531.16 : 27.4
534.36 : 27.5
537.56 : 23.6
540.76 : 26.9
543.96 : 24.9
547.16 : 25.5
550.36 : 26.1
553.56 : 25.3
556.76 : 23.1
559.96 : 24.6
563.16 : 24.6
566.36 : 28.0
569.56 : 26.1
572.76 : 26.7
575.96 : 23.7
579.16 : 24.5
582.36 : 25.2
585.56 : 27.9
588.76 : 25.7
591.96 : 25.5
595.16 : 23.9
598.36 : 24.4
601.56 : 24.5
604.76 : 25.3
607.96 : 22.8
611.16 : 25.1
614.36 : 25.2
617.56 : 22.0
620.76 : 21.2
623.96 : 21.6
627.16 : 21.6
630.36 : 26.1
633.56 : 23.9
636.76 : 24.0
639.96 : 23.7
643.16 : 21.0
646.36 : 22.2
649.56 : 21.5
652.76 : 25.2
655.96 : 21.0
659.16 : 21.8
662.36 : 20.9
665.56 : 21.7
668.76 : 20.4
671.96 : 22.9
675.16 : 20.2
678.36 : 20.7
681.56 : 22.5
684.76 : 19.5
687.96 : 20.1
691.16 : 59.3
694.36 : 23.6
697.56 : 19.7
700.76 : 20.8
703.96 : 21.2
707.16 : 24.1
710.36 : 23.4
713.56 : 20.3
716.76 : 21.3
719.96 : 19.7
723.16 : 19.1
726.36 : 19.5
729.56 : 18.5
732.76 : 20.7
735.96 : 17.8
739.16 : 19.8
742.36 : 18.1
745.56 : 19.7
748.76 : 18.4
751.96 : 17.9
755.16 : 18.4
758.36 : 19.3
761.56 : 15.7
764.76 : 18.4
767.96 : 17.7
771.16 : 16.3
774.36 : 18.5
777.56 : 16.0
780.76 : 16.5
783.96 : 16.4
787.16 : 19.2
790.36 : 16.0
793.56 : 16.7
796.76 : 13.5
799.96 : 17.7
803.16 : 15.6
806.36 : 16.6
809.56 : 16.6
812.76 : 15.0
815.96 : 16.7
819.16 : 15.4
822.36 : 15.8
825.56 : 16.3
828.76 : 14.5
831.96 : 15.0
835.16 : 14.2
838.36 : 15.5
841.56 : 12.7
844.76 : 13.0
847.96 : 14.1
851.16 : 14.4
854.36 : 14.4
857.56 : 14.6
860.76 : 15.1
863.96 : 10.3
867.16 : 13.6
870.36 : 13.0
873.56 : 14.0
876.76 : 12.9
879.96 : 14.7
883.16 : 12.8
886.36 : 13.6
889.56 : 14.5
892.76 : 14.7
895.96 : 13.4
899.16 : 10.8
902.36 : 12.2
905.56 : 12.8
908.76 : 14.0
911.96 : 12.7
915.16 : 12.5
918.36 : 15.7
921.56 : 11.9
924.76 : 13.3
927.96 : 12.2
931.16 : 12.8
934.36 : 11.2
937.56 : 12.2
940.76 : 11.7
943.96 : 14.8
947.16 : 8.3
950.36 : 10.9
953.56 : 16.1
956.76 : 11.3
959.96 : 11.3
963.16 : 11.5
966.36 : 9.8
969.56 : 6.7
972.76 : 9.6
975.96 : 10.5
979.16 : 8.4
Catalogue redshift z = 0.05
